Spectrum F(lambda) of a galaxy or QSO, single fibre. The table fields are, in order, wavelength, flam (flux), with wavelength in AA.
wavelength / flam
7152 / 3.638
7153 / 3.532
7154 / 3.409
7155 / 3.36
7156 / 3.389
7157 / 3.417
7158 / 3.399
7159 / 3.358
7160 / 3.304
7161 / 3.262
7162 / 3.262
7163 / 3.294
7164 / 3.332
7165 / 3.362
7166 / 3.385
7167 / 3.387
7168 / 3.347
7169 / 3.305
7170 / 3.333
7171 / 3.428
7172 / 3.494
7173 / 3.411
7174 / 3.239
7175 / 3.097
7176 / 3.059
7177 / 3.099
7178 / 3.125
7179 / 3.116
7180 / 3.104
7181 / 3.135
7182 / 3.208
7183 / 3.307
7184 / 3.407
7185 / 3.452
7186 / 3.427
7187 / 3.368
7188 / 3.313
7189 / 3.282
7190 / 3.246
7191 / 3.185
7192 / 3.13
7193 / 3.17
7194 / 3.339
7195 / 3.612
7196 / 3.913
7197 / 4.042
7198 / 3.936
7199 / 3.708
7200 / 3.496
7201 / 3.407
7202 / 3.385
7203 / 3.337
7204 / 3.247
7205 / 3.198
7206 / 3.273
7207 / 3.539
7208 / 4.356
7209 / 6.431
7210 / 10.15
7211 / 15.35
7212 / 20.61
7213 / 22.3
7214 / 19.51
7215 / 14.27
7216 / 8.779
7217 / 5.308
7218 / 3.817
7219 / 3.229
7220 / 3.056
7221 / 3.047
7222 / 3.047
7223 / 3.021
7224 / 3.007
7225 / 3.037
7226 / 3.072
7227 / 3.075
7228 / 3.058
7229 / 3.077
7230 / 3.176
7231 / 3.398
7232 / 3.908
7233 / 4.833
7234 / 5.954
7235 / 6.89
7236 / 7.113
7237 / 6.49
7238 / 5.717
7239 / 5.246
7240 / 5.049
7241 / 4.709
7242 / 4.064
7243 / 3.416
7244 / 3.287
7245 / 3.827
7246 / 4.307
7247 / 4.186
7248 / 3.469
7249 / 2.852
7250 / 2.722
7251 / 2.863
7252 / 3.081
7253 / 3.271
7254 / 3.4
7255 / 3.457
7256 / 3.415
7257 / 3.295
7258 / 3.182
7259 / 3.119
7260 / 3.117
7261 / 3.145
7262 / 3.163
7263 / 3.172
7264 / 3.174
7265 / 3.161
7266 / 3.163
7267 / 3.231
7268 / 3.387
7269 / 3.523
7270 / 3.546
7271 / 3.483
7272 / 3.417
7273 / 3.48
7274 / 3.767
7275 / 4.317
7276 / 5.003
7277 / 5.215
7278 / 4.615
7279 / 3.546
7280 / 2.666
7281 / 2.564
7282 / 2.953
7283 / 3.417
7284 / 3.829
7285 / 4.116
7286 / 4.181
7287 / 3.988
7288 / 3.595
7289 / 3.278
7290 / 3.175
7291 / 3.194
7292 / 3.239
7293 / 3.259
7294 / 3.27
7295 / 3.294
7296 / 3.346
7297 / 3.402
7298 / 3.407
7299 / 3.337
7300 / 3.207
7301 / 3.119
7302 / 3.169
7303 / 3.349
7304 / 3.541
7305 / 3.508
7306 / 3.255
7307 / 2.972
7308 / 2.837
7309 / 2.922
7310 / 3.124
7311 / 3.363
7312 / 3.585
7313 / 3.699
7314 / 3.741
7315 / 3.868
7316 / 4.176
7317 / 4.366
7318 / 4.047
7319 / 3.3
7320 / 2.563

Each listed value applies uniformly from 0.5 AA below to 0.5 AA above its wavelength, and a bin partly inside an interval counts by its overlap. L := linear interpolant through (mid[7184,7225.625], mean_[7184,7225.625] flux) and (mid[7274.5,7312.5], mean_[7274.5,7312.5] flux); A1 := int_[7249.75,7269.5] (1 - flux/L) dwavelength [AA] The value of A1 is 4.96 AA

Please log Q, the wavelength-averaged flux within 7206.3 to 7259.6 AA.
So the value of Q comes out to 5.49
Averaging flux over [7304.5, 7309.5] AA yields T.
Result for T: 3.1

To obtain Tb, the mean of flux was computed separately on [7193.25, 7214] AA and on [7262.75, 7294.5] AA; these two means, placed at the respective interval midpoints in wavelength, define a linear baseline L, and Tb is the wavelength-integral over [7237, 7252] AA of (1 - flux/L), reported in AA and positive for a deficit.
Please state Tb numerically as 3.0 AA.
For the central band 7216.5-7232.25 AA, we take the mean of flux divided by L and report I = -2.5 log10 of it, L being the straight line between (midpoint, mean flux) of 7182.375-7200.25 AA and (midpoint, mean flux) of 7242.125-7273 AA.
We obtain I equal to 0.02 mag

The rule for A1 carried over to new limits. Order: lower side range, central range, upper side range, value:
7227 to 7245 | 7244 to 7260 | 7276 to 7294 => 3.5 AA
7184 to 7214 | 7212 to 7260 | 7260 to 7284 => -3.8 AA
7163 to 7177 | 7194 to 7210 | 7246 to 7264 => -3.3 AA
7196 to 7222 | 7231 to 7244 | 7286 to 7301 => 1.5 AA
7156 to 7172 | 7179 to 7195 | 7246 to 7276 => 0.4 AA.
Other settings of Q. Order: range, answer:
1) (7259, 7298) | 3.5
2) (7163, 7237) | 4.76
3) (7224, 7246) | 4.37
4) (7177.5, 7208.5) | 3.41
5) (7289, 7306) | 3.3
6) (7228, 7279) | 3.9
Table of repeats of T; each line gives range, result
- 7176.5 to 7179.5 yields 3.11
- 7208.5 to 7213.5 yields 15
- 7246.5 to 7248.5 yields 3.83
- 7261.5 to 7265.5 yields 3.17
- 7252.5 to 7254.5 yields 3.34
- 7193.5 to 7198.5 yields 3.77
